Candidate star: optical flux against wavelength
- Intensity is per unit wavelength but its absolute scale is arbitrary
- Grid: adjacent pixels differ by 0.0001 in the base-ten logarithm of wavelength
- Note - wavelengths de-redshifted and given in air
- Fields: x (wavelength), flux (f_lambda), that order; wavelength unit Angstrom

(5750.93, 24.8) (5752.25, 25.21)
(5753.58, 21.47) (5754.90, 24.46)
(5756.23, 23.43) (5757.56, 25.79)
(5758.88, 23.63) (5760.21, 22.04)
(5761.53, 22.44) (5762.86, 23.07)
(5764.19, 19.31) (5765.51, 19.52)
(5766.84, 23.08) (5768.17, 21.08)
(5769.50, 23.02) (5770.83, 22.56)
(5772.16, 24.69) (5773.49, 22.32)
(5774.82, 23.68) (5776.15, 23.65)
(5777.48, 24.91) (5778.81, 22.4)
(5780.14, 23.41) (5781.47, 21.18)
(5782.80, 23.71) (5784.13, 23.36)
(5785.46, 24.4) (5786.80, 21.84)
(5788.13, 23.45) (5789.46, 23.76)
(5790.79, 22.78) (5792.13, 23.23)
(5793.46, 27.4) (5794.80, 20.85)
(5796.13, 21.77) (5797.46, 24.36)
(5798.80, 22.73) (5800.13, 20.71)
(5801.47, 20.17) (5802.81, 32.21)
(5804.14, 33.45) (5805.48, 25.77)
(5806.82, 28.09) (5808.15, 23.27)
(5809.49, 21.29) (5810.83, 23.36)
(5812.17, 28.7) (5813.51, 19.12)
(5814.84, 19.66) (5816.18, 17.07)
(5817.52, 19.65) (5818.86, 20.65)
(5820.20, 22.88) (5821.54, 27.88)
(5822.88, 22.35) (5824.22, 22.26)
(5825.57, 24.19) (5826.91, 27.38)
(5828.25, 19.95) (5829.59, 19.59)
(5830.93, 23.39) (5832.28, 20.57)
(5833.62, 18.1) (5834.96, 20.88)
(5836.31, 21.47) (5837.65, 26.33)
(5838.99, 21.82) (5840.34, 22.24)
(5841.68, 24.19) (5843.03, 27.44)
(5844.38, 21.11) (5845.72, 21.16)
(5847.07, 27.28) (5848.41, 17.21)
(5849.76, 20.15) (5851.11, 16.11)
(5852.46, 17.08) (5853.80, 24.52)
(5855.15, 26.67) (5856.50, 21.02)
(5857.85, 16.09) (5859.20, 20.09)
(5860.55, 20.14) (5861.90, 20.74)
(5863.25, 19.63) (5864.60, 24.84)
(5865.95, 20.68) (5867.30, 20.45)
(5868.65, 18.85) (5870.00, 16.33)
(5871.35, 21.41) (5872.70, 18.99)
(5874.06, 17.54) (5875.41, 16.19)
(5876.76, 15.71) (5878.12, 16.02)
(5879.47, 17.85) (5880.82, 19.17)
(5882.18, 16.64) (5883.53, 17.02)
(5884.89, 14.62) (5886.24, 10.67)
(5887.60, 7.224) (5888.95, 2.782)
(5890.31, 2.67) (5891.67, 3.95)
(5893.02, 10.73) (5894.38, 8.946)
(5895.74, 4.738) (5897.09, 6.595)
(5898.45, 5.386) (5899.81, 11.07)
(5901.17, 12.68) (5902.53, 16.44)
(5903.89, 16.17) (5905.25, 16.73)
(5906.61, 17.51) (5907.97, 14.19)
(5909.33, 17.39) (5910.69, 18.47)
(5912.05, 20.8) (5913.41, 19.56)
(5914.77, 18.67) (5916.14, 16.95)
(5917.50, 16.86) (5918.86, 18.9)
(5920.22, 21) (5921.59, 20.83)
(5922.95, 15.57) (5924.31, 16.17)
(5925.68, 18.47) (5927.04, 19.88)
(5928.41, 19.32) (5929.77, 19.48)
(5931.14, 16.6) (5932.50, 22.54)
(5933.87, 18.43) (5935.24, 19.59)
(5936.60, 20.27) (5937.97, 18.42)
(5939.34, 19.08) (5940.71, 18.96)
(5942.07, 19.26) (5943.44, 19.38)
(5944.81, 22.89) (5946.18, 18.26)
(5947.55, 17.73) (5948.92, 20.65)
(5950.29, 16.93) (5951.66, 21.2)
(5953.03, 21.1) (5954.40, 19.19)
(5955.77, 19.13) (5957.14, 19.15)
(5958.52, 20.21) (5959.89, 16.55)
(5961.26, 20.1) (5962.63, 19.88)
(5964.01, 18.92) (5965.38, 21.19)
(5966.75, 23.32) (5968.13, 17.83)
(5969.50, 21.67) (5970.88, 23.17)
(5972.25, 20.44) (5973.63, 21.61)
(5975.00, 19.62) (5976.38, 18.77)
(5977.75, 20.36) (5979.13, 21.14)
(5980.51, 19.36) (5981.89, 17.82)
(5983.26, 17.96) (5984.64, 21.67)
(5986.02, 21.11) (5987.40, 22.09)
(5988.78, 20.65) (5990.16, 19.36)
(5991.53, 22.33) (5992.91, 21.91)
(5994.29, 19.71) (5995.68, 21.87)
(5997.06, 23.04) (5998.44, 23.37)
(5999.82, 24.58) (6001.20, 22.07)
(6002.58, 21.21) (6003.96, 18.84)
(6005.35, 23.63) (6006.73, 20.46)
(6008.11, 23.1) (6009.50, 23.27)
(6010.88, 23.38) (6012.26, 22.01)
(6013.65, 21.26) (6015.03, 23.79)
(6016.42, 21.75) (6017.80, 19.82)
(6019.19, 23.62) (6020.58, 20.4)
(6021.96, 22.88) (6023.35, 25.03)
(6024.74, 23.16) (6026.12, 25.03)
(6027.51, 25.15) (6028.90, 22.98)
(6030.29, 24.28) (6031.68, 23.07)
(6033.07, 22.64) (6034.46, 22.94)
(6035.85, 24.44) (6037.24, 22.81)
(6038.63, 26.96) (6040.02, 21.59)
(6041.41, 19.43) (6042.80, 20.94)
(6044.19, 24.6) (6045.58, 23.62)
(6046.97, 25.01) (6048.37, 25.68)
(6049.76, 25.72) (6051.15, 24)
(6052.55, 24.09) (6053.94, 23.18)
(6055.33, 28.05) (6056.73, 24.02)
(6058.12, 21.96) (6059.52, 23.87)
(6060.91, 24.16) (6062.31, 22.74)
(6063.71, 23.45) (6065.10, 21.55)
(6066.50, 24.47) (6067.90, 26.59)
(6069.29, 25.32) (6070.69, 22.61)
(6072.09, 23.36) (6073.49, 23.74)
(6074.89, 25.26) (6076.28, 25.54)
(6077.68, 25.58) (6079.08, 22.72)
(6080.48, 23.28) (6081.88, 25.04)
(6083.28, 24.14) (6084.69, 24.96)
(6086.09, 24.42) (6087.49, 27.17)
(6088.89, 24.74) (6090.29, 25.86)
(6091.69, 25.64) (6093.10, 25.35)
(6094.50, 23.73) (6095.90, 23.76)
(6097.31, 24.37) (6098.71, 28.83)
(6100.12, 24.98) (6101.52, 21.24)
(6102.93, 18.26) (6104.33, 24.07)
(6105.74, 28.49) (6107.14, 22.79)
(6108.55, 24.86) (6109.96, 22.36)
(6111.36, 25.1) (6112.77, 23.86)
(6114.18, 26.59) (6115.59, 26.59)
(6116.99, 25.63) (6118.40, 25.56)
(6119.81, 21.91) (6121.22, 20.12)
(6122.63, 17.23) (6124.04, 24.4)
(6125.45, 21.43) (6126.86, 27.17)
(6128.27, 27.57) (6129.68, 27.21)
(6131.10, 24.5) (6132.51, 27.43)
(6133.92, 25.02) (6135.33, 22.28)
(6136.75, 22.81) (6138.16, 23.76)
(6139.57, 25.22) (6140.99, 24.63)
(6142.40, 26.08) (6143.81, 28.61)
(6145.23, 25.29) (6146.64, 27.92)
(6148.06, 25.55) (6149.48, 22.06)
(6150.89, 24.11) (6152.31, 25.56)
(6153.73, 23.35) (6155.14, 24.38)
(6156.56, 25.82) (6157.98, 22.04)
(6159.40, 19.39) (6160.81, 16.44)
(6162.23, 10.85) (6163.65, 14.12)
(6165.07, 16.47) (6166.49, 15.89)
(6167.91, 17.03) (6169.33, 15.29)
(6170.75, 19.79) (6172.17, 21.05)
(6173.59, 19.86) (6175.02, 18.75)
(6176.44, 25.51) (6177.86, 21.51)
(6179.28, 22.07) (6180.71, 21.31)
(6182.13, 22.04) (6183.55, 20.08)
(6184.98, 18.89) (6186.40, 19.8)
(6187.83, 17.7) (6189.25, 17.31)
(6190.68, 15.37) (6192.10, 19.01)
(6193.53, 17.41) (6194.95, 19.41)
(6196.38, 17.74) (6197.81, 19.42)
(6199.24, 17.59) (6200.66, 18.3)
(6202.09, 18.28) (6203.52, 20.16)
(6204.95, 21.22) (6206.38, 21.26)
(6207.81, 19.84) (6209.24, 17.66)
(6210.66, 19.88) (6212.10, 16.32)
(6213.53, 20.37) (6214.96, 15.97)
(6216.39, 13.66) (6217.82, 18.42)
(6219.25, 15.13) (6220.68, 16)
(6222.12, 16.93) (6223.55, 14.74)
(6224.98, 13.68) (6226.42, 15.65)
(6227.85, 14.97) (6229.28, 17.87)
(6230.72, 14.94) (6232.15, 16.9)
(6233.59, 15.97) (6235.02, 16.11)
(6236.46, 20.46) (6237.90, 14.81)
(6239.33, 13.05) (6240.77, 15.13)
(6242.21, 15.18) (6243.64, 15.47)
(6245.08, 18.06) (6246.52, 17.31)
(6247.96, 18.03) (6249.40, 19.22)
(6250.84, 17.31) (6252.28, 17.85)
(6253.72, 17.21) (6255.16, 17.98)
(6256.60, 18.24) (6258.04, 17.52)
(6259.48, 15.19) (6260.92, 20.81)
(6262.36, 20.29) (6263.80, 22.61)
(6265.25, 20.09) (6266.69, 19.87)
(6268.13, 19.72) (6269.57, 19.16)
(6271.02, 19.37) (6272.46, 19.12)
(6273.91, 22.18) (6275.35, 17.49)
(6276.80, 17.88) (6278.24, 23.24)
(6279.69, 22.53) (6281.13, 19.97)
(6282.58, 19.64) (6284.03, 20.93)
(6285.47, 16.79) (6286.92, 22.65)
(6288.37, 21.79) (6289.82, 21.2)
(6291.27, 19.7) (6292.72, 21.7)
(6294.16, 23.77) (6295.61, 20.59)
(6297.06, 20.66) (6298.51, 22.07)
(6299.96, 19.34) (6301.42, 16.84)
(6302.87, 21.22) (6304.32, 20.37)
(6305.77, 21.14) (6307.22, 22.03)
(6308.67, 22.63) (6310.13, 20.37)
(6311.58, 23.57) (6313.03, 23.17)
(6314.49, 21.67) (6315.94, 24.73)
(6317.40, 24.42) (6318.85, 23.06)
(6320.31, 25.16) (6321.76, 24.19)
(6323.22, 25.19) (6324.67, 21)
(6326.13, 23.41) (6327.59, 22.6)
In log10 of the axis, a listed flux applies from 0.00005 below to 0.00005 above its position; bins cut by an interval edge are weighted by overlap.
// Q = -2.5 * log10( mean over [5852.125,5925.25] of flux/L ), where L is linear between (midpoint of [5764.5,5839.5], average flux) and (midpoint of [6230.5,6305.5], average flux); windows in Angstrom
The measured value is 0.36 mag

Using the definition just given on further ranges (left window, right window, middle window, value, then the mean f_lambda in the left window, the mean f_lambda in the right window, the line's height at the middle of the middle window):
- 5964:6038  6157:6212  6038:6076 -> -0.146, 21.8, 18.8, 20.9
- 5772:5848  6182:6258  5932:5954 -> 0.091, 23.2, 17.5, 21.4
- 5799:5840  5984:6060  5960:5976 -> 0.120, 23.1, 22.9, 22.9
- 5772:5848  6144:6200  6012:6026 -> -0.051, 23.2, 20.2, 21.5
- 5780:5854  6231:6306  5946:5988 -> 0.084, 22.8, 19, 21.6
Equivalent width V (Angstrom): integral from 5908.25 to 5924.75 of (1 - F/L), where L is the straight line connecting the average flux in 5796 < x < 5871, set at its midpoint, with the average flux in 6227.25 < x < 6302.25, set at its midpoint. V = 2.5 Angstrom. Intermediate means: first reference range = 22.2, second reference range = 18.8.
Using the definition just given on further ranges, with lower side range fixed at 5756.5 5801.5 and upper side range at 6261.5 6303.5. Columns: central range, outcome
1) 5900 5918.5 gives 4.37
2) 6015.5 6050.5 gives -2.76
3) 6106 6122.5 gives -2.14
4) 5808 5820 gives 0.69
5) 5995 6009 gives -0.28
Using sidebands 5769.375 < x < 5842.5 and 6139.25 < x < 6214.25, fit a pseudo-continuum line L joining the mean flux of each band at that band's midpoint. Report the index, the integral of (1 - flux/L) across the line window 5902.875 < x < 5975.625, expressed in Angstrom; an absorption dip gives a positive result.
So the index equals 9.8 Angstrom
